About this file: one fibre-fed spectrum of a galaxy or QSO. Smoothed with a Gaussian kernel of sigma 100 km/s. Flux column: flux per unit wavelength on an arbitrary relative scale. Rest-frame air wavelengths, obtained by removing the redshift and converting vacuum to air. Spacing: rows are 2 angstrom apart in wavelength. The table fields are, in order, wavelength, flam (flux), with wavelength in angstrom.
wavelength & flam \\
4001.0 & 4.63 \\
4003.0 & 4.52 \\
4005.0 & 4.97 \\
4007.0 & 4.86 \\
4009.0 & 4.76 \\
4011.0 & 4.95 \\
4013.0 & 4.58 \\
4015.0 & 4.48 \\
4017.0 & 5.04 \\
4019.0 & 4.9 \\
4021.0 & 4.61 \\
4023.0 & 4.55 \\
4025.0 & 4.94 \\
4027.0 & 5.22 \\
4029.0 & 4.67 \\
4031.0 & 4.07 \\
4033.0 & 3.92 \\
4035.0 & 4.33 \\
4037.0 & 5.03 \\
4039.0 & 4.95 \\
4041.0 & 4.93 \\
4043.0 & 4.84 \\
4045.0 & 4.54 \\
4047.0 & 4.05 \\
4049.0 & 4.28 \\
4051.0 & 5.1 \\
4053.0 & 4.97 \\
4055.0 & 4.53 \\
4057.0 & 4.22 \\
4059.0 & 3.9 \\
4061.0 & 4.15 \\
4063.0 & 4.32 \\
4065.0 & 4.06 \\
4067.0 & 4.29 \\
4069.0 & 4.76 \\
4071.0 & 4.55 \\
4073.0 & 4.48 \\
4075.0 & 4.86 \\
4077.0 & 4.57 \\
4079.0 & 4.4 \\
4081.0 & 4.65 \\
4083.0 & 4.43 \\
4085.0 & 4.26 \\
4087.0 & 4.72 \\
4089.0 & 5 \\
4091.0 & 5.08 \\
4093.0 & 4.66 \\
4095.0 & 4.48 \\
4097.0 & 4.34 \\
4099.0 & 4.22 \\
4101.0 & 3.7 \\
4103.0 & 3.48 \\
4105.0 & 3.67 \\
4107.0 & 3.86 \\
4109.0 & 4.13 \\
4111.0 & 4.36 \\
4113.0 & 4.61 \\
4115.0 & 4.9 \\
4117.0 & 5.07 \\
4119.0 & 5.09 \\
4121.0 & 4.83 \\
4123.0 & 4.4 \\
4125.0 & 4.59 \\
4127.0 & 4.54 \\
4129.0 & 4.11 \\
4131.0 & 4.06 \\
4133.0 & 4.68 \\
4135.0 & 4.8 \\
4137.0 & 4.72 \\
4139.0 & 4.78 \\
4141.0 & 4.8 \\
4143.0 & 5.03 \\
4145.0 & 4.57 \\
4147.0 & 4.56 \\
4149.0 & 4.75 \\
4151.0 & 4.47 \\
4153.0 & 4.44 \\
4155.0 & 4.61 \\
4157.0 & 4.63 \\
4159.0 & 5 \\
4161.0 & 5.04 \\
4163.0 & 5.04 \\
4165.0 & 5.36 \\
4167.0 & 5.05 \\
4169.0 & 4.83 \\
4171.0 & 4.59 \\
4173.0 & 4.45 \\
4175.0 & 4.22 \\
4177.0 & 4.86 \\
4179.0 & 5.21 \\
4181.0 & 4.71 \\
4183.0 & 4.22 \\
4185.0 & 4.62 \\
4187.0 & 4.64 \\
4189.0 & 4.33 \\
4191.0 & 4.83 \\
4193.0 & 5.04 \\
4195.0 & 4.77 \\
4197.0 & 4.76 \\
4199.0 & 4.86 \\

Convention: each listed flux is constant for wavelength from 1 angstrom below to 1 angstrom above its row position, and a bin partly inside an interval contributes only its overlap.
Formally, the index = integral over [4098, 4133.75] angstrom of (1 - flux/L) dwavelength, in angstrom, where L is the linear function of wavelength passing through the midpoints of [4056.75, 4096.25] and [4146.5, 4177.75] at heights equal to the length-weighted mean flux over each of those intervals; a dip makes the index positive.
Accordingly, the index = 2.1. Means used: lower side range 4.5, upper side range 4.75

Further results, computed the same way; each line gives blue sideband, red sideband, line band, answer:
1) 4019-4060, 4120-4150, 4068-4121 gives 1.4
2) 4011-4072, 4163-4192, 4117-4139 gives 0.2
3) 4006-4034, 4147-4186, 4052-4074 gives 1.5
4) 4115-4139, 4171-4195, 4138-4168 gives -1.0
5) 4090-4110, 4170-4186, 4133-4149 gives -1.3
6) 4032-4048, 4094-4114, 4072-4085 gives -0.8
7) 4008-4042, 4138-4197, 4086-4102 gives 0.7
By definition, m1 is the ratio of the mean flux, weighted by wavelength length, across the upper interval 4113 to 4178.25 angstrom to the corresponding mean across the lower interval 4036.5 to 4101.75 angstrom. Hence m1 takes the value 1.0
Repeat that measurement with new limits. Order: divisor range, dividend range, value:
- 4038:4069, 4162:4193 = 1.06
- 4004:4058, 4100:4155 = 0.96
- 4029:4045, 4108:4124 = 1.02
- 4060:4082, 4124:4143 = 1.03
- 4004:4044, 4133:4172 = 1.01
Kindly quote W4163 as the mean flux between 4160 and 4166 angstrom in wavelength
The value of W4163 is 5.15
